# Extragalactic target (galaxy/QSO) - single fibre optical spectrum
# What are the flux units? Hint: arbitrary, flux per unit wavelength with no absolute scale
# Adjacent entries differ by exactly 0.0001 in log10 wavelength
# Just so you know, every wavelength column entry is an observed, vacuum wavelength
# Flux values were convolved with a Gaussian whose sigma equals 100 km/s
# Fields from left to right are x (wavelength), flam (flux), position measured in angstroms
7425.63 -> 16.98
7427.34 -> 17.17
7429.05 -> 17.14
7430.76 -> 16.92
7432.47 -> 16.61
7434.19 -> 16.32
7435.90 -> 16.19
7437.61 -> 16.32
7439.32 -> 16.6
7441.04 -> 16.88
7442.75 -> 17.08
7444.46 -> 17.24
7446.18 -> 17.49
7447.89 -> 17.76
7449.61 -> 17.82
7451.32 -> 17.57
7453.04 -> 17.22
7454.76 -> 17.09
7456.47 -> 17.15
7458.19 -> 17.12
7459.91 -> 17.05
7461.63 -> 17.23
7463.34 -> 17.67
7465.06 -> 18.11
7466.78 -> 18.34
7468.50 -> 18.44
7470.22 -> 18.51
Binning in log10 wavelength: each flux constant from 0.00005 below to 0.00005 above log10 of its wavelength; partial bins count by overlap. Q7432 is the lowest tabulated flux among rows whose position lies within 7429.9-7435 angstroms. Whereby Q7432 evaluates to 16.32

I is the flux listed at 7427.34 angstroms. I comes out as 17.17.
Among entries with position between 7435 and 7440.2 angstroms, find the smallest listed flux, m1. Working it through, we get 16.19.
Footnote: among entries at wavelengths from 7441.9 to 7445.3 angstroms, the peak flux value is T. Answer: 17.24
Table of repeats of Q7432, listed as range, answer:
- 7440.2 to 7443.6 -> 16.88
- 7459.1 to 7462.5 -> 17.05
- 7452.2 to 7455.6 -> 17.09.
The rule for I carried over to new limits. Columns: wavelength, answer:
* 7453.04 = 17.22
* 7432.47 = 16.61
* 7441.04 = 16.88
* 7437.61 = 16.32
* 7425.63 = 16.98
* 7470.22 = 18.51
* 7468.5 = 18.44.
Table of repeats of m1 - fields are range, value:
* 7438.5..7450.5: 16.6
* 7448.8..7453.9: 17.22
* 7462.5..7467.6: 17.67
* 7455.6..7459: 17.12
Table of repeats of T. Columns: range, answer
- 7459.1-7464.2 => 17.67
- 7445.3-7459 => 17.82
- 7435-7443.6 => 17.08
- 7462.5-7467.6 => 18.34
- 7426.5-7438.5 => 17.17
